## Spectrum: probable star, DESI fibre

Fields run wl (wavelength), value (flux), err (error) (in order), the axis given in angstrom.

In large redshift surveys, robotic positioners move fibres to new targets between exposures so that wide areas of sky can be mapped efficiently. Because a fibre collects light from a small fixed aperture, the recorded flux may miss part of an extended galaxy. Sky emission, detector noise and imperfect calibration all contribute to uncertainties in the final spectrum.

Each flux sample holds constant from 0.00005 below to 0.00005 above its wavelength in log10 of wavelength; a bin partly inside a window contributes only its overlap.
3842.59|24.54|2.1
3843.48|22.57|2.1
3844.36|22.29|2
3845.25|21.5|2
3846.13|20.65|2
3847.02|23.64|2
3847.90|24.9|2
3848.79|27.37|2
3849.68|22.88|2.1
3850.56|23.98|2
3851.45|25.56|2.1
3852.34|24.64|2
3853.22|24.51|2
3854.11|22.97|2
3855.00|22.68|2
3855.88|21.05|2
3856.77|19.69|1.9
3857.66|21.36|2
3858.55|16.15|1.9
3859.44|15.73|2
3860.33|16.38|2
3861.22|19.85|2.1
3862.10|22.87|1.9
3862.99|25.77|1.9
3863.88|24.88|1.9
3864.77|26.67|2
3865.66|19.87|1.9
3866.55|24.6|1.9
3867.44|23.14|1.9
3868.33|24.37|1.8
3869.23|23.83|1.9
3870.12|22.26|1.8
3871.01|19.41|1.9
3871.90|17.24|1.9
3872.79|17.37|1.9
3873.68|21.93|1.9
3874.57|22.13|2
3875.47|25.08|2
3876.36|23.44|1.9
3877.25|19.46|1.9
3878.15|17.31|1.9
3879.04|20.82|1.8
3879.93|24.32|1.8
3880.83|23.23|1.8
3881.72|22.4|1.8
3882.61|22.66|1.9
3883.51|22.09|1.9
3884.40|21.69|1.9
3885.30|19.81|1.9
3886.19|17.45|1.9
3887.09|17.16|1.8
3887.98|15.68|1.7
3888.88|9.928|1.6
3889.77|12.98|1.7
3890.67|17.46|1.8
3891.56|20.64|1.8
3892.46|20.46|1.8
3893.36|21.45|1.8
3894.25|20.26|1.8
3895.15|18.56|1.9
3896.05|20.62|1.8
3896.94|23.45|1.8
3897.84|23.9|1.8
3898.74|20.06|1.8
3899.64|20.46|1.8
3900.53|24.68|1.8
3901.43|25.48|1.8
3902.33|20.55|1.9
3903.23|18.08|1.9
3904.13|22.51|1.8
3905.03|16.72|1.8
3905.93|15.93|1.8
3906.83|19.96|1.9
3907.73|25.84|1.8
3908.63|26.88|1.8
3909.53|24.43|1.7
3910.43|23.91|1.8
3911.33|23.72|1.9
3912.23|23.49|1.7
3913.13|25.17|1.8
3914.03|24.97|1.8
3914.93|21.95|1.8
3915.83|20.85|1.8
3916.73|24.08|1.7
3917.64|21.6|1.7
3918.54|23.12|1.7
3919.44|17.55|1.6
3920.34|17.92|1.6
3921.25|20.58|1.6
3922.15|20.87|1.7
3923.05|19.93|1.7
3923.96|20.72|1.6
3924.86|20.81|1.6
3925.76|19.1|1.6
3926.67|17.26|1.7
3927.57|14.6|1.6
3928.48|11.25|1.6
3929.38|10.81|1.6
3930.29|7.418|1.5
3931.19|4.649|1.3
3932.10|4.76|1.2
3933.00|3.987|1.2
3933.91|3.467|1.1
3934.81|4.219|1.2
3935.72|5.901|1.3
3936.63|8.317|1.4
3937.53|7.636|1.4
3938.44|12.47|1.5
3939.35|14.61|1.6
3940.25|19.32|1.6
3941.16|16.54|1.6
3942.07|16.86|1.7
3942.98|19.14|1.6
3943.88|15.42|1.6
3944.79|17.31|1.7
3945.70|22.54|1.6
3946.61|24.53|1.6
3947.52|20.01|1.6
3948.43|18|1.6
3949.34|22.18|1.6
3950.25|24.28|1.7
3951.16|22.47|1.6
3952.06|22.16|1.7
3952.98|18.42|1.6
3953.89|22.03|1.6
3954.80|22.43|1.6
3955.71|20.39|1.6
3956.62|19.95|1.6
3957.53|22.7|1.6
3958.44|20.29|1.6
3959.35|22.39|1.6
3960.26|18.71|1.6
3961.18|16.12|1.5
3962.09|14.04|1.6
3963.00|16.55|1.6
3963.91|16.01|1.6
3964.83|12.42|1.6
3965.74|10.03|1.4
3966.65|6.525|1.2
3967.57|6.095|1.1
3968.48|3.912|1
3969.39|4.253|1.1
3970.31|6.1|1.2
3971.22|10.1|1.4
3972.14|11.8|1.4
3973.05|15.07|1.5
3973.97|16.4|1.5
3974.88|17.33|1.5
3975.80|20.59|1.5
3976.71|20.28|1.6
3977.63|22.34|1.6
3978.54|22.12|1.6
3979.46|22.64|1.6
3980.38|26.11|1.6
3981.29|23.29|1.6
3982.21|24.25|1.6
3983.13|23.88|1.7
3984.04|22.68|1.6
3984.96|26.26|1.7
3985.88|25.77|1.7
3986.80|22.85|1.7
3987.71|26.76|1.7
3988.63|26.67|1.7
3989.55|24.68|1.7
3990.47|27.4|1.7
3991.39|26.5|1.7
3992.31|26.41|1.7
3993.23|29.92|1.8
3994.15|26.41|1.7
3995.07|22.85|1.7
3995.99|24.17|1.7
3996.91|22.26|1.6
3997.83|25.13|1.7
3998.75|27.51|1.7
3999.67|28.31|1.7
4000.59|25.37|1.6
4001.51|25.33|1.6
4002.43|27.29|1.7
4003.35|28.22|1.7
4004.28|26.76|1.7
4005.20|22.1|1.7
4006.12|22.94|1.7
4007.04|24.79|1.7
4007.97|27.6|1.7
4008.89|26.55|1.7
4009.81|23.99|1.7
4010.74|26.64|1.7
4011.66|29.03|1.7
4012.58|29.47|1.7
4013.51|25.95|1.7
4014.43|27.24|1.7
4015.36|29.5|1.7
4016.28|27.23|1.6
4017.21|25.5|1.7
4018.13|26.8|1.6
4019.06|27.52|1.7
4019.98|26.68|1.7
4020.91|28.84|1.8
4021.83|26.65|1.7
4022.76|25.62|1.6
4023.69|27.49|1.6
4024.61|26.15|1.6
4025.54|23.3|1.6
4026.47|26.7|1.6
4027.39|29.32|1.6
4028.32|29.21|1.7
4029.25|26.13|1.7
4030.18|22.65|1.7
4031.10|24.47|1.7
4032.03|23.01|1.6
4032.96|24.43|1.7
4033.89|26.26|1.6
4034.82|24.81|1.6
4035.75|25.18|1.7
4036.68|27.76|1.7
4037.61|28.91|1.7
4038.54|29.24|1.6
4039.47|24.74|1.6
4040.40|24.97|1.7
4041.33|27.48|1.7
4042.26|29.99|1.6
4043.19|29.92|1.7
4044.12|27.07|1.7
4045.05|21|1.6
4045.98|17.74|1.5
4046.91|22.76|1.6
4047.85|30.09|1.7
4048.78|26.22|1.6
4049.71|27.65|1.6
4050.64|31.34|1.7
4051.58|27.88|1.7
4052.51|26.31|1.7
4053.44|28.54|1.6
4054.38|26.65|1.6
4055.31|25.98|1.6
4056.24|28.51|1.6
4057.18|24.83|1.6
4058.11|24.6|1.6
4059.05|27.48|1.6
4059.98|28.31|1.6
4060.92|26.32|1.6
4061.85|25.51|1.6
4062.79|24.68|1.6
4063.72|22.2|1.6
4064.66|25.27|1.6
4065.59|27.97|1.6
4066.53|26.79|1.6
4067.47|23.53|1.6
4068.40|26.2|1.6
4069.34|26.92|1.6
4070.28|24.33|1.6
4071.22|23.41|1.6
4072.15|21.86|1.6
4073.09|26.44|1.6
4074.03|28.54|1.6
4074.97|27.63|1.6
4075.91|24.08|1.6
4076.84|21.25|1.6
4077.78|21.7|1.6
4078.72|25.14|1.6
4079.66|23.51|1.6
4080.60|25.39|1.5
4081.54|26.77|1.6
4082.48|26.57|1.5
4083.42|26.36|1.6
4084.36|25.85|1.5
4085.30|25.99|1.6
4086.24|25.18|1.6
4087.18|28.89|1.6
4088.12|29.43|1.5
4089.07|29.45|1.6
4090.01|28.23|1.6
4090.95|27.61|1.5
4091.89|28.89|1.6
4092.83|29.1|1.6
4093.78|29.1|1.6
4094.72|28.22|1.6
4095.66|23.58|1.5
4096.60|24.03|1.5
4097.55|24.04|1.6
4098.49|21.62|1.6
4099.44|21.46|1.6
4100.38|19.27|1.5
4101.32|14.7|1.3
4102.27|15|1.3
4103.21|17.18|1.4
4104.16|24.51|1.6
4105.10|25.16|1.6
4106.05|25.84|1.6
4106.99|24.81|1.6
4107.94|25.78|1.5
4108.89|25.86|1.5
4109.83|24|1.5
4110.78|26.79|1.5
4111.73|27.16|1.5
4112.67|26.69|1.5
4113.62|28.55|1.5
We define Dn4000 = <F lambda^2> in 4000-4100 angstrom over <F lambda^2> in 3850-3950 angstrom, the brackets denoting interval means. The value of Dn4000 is 1.46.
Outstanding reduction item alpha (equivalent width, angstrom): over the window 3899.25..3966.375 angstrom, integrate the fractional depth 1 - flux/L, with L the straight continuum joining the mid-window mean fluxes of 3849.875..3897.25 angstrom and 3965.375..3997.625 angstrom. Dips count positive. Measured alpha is 7.8 angstrom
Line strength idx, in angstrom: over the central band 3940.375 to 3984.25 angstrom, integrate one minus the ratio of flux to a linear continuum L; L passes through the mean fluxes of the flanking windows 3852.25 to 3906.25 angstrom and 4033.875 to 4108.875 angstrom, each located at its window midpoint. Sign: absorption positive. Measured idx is 9.5 angstrom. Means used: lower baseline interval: 20.8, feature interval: 17.9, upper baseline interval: 25.5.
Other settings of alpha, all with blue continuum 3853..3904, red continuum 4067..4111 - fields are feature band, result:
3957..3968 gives 3.54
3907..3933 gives 3.17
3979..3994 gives -1.63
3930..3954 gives 8.02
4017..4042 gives -2.74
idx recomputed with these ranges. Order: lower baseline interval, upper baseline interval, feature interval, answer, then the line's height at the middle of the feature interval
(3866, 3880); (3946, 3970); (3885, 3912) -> -0.2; 20.2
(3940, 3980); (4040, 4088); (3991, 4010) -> -4.8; 20.6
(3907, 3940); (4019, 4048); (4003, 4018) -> -1.5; 24.1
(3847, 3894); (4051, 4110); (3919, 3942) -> 9.6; 22.4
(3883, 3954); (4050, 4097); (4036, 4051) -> -1.2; 24.7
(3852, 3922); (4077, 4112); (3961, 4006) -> 4.7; 22.9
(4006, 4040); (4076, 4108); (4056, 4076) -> -0.3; 25.4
